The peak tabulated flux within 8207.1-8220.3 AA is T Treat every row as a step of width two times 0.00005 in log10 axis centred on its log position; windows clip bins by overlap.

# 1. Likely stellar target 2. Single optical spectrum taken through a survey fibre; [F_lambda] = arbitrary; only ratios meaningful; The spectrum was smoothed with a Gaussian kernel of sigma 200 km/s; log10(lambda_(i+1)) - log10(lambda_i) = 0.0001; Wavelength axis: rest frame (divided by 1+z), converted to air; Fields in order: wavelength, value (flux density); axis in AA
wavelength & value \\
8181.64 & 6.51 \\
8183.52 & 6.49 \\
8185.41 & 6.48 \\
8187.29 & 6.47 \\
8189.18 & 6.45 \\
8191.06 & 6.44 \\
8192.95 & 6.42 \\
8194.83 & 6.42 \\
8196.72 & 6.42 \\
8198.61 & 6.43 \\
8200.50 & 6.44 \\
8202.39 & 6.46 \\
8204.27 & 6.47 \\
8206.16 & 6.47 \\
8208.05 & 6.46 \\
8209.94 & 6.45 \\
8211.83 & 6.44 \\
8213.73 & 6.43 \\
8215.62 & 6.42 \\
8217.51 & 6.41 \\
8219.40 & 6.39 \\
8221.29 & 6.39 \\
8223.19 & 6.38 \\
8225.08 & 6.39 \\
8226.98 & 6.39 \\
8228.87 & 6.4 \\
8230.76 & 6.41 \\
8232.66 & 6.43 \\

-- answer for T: 6.46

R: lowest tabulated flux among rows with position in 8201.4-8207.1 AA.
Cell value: 6.46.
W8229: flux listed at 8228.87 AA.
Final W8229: 6.4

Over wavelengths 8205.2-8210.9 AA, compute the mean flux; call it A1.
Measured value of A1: 6.46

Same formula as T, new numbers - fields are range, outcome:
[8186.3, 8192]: 6.47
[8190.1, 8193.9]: 6.44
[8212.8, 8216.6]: 6.43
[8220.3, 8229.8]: 6.4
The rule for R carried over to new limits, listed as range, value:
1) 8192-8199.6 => 6.42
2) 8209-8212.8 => 6.44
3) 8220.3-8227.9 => 6.38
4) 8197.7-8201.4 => 6.43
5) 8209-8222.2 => 6.39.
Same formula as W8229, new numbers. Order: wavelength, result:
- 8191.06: 6.44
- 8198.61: 6.43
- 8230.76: 6.41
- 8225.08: 6.39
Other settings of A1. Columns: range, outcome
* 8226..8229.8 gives 6.39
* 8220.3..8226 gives 6.39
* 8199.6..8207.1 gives 6.47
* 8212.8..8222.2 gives 6.41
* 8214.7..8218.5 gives 6.42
